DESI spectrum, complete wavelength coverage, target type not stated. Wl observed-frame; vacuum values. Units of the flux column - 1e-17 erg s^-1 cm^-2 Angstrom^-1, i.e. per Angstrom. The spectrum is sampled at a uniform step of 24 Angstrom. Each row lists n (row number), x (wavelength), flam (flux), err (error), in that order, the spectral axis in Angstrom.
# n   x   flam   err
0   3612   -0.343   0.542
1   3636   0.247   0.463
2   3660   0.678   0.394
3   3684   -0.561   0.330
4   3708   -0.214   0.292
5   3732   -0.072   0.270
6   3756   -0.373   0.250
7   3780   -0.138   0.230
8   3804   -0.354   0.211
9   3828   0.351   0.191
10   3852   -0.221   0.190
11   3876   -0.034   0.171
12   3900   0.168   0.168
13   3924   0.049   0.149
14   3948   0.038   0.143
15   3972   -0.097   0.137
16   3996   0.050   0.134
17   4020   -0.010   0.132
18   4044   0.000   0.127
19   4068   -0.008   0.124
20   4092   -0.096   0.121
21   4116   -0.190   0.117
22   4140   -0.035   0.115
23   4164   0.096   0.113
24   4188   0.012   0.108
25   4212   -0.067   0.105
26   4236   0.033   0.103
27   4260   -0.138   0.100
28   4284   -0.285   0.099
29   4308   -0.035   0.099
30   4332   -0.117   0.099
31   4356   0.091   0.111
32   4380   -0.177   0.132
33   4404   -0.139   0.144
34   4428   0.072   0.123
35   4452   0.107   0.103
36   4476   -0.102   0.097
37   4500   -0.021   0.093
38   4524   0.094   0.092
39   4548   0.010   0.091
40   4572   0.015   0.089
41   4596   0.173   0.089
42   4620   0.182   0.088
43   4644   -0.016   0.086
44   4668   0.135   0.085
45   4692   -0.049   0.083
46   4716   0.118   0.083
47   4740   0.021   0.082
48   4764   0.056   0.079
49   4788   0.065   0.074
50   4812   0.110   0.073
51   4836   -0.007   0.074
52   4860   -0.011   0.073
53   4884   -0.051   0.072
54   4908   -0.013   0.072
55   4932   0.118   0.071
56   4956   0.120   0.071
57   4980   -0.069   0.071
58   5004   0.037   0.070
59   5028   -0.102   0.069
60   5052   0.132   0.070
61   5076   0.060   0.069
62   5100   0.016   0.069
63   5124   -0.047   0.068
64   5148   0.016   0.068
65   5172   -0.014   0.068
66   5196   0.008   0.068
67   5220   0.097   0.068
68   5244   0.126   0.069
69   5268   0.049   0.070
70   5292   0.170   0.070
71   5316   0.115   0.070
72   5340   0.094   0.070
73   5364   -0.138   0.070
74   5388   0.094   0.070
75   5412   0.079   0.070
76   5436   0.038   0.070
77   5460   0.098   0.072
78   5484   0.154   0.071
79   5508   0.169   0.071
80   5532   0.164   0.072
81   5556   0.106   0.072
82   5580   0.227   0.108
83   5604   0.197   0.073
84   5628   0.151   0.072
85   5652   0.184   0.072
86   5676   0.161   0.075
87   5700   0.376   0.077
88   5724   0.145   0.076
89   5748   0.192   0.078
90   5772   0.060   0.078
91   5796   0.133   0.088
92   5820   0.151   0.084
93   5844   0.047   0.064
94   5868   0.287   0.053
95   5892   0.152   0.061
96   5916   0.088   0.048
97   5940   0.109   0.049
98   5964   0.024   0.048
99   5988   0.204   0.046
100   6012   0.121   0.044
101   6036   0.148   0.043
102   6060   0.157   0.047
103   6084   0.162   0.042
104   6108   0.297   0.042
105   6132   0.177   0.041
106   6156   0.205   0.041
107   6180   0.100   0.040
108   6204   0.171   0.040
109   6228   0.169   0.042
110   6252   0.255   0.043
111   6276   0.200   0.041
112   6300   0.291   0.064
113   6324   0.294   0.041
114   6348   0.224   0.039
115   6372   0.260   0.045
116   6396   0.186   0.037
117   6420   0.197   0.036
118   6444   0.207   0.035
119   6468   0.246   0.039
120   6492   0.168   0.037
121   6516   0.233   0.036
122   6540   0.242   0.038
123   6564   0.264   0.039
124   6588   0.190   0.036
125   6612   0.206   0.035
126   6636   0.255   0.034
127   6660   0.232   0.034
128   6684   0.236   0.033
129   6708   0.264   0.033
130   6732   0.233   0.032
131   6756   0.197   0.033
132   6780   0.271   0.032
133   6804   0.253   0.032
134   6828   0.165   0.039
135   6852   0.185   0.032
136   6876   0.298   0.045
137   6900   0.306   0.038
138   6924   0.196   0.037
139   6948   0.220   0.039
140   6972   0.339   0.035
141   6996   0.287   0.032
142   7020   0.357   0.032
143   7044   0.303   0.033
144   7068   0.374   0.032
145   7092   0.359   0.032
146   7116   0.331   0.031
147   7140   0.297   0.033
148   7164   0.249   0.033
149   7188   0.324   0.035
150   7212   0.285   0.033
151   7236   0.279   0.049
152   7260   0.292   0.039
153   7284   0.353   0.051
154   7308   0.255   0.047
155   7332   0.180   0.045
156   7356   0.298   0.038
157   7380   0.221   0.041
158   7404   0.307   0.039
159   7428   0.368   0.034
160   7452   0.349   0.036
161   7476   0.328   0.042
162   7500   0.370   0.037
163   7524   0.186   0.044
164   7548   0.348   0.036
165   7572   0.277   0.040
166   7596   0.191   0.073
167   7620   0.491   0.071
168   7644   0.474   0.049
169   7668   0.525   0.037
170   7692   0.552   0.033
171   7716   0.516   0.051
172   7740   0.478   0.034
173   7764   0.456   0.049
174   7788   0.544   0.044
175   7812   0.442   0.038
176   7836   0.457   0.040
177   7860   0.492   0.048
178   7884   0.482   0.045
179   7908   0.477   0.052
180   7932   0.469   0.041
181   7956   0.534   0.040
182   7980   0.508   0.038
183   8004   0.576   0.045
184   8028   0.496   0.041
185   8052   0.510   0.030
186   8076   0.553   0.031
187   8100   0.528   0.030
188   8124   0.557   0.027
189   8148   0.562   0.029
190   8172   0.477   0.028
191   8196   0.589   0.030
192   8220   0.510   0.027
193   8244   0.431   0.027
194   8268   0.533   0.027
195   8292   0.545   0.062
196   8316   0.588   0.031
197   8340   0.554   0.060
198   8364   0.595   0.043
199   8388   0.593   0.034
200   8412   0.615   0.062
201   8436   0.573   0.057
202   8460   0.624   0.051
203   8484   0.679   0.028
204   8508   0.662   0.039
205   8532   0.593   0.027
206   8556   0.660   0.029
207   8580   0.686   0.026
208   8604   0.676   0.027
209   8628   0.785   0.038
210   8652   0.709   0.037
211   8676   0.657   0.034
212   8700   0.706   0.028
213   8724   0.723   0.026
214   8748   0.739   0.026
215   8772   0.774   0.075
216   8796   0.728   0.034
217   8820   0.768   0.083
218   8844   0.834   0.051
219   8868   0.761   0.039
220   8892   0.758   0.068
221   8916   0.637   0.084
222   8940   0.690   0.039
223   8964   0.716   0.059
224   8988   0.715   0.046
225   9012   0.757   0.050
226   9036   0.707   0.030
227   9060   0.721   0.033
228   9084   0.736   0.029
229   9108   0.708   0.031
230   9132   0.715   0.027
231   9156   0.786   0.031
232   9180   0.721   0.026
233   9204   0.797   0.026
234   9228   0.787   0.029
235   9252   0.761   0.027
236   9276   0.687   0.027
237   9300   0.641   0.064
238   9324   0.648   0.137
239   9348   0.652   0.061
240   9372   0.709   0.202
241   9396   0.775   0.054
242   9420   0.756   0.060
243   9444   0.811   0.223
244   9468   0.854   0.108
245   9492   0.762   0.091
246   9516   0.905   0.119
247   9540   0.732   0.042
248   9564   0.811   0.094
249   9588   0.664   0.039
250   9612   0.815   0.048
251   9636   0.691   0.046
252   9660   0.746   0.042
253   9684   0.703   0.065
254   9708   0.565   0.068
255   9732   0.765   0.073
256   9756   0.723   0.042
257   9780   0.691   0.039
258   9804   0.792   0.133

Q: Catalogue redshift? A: 0.91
